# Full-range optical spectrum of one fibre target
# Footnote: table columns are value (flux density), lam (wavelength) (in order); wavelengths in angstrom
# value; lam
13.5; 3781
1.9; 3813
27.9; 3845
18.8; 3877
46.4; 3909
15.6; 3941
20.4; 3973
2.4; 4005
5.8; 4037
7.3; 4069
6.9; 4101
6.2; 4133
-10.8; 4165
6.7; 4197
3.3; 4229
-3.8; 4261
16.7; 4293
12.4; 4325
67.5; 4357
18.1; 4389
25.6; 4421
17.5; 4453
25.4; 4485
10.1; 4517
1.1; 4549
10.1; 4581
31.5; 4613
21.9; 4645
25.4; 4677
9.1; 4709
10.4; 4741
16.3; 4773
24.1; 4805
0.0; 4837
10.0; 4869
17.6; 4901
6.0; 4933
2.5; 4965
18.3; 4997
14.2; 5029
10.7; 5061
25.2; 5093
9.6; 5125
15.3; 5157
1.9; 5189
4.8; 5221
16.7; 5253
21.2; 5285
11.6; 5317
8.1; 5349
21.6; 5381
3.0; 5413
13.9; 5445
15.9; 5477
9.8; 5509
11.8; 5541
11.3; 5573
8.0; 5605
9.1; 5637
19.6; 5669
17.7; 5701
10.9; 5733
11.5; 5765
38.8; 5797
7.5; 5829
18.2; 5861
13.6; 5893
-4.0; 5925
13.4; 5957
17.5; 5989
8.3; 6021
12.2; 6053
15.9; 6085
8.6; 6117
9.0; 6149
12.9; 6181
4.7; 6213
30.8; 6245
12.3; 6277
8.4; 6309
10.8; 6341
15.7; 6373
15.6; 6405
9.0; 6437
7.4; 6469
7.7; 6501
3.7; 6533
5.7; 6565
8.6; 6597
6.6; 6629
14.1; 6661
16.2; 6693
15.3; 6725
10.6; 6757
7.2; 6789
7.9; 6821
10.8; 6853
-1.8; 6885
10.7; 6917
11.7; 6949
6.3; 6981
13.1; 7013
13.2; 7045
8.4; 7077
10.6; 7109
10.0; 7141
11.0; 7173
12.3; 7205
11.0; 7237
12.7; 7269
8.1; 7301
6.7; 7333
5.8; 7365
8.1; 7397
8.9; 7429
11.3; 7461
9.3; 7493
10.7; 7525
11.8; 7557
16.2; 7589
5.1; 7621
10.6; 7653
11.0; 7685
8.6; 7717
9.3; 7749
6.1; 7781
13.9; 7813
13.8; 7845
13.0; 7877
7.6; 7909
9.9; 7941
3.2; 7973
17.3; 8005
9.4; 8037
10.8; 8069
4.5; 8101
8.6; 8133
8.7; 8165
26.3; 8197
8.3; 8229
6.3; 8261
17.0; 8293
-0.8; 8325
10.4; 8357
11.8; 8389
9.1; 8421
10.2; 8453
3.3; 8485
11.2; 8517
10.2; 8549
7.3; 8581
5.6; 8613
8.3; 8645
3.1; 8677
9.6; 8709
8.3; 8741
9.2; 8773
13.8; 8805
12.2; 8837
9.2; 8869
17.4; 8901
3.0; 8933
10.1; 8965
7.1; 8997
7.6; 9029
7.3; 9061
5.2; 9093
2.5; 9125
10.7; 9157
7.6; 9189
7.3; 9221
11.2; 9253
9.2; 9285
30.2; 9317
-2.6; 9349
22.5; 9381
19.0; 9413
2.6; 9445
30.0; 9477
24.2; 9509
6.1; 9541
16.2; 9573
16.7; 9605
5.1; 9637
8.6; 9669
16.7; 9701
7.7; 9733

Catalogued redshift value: 0.248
